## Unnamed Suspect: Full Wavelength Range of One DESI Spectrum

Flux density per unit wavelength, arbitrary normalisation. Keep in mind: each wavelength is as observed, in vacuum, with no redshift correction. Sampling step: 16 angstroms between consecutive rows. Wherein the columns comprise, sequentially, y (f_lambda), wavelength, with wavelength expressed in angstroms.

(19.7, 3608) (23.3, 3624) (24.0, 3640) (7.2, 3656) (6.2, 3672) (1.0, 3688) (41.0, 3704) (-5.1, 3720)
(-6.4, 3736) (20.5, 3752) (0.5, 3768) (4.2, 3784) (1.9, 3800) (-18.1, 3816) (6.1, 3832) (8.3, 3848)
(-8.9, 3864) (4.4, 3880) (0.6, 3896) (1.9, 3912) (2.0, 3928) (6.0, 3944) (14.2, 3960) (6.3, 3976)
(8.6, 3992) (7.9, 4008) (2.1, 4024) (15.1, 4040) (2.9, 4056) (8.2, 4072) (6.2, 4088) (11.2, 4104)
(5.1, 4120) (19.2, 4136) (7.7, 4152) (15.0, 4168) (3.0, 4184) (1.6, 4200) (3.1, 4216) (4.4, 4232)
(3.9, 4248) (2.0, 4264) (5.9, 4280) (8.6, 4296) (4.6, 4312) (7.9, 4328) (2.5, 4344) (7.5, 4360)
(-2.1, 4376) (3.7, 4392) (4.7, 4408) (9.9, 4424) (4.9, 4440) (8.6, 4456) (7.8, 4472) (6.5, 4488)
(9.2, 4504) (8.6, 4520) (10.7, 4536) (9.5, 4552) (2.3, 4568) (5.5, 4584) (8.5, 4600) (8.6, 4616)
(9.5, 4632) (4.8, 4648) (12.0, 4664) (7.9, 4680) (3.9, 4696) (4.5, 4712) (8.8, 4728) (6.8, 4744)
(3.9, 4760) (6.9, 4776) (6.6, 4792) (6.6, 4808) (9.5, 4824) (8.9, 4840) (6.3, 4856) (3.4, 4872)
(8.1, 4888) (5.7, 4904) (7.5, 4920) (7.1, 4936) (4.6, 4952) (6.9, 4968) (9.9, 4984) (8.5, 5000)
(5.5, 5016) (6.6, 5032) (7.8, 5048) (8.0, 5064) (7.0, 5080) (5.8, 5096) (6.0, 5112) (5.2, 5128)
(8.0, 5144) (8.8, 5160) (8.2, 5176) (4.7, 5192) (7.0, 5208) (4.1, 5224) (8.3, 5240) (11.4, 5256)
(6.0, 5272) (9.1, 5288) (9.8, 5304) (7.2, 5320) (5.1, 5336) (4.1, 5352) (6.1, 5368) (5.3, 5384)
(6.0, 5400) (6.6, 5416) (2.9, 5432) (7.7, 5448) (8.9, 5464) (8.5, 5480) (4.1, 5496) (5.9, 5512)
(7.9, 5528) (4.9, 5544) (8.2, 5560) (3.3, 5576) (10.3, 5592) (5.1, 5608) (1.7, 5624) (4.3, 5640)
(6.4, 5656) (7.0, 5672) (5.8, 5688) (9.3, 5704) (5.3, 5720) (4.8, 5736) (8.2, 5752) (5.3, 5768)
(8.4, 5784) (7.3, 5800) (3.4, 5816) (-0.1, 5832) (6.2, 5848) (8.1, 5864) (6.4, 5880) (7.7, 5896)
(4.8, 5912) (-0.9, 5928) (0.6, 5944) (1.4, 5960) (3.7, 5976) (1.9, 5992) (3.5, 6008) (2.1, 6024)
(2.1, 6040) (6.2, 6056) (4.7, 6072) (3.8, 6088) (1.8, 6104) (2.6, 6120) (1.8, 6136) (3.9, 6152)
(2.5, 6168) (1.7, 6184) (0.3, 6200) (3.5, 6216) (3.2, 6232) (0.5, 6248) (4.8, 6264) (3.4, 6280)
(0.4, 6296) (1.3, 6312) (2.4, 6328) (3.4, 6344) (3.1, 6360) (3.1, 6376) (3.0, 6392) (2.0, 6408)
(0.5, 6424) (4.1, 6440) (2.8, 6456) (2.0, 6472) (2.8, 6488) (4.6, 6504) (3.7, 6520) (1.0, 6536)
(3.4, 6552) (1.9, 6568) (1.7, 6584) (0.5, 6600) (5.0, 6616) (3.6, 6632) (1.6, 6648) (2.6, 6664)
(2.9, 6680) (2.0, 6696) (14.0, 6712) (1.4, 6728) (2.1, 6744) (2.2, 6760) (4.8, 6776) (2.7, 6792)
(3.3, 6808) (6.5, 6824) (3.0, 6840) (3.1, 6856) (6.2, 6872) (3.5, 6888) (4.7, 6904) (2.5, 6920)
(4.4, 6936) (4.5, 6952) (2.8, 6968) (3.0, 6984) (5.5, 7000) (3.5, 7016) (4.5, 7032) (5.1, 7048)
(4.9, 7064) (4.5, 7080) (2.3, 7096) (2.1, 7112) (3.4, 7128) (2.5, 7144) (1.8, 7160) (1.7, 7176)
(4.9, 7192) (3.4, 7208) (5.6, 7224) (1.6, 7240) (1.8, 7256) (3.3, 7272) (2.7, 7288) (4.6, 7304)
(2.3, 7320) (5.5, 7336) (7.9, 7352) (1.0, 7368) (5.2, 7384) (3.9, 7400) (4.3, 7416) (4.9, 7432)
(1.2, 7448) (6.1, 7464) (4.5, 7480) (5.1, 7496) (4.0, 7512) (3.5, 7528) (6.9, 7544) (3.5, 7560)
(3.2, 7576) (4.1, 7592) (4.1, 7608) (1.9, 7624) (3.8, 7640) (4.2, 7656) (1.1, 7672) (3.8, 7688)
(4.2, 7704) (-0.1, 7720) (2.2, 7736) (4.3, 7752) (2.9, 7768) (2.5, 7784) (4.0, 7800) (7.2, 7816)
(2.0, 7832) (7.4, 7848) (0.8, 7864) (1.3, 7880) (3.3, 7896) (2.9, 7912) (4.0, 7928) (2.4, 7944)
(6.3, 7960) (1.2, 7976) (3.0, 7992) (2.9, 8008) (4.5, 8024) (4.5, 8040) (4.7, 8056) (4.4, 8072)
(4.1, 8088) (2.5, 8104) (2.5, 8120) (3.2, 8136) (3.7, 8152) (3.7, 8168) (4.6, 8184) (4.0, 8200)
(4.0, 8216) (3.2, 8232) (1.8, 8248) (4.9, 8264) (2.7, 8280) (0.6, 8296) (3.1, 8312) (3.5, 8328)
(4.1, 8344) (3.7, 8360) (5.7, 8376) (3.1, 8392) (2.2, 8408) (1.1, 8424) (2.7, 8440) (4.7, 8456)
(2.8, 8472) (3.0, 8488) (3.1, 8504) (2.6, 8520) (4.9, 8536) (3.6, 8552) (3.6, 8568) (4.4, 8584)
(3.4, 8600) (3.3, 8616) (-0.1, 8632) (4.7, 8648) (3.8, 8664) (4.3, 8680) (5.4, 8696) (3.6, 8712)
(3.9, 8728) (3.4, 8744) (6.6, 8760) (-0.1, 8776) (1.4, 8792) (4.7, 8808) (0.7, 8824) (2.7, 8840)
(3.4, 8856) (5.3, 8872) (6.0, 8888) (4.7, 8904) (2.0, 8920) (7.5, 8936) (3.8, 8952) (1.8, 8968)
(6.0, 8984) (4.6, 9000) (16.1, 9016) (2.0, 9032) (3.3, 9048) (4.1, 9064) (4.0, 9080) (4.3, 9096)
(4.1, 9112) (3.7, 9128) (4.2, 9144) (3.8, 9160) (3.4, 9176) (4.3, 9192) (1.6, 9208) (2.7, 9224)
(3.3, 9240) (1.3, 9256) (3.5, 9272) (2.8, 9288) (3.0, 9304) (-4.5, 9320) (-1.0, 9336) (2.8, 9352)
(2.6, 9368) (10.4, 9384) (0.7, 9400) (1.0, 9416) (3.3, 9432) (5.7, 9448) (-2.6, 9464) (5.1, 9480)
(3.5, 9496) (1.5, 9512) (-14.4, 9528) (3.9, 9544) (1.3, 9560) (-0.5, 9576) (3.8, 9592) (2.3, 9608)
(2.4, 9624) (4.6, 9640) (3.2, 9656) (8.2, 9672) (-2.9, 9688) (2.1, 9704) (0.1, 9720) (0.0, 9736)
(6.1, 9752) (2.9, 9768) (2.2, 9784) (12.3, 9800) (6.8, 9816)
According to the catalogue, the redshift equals 0.800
